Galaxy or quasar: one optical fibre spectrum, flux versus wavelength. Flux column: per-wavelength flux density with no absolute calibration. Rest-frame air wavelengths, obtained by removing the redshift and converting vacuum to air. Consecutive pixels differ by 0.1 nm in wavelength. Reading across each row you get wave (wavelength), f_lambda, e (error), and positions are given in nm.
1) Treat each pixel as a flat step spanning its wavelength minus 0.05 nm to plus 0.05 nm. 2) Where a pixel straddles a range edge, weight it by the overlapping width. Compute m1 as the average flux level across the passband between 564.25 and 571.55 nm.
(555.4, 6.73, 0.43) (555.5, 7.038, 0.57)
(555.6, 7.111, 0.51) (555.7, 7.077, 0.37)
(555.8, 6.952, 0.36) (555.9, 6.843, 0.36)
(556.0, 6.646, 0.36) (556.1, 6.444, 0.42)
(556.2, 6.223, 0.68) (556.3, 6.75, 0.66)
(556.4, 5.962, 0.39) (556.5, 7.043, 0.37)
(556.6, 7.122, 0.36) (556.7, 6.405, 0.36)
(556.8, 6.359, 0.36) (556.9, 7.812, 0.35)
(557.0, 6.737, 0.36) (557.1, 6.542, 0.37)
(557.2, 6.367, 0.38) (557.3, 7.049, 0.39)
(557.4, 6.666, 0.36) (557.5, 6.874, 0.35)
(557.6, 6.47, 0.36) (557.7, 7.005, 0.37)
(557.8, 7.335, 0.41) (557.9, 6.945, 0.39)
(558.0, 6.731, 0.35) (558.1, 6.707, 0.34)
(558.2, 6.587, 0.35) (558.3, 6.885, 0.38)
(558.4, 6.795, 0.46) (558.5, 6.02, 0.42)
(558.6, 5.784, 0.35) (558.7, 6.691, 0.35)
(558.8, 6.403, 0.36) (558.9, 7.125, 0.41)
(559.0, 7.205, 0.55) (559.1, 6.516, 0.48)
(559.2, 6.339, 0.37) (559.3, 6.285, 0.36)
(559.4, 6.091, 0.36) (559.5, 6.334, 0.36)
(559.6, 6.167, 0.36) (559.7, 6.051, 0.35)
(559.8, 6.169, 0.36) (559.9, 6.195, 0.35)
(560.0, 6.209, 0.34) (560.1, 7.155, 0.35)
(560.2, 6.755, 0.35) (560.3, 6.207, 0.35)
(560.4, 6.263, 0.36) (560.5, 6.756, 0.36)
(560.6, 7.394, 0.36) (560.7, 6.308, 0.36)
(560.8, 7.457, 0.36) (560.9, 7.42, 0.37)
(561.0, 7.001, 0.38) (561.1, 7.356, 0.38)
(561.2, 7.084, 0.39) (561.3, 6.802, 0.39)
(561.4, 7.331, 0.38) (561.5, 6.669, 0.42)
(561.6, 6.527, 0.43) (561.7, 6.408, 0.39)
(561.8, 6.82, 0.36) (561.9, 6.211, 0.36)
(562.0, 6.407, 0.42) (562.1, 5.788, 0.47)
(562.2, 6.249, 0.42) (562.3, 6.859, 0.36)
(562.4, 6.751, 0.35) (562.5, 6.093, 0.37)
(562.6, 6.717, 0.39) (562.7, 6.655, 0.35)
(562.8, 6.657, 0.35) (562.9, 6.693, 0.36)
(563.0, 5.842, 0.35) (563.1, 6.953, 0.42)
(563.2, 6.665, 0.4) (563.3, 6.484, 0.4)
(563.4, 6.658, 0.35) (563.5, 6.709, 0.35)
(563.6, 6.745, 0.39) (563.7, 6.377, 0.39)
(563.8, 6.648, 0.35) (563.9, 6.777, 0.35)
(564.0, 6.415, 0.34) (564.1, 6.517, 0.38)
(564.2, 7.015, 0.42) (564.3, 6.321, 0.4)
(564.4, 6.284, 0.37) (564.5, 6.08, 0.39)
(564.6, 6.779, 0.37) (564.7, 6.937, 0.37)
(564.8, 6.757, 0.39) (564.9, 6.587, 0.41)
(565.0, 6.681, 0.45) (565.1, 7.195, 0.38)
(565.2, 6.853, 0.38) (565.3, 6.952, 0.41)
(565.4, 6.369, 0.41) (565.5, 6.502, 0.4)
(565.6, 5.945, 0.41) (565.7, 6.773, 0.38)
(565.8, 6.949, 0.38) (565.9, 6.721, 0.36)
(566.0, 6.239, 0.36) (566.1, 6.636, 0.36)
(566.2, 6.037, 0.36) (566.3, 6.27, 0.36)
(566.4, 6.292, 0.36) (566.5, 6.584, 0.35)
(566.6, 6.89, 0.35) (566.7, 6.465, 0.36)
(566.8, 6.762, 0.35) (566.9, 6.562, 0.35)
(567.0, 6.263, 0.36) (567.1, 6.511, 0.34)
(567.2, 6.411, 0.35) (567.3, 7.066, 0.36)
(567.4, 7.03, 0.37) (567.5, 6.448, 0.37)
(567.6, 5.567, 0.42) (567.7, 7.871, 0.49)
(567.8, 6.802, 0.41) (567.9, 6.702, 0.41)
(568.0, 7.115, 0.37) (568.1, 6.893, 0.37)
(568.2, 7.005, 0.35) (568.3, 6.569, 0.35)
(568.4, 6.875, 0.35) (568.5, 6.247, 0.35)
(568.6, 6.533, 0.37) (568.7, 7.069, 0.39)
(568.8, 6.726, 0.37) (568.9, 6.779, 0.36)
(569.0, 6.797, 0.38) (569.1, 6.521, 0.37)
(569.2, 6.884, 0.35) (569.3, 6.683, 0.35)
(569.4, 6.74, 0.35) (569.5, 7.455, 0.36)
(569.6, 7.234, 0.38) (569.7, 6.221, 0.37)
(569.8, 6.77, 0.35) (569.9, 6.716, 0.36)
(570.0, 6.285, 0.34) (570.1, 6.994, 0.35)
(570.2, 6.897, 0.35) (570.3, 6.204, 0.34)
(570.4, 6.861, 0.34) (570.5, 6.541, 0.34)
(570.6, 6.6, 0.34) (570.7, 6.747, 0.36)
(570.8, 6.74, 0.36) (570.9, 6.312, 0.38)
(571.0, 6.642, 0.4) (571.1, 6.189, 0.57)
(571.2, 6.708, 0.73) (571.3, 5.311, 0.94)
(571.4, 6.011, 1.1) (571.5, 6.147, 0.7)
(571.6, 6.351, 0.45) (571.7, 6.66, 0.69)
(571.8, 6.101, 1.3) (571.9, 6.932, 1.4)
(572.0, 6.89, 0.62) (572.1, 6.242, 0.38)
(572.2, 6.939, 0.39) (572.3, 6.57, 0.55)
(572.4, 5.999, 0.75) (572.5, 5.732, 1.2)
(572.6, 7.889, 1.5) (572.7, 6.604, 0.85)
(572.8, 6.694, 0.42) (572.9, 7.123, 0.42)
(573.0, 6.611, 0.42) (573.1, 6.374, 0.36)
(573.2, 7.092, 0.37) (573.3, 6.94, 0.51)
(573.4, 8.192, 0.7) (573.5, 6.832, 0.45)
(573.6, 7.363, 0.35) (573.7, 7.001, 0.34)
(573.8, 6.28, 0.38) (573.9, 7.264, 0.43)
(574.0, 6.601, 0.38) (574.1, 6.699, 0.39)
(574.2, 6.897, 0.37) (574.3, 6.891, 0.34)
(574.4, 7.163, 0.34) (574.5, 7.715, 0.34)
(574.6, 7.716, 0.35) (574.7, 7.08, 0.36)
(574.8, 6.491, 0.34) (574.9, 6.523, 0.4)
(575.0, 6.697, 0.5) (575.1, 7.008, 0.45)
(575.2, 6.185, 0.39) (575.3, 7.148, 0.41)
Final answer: 6.62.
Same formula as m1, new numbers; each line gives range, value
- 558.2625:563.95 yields 6.59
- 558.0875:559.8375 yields 6.45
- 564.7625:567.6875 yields 6.58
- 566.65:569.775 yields 6.74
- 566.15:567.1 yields 6.46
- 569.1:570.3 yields 6.77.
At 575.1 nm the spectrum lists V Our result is 7.008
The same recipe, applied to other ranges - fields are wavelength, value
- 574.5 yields 7.715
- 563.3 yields 6.484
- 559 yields 7.205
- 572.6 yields 7.889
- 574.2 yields 6.897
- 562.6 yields 6.717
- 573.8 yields 6.28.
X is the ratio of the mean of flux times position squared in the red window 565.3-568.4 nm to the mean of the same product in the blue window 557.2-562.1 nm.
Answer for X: 1.0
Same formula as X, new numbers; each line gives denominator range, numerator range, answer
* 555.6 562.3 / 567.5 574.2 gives 1.05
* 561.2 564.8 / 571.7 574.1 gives 1.07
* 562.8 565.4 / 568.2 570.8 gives 1.03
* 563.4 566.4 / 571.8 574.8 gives 1.08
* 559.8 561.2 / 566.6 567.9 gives 1.00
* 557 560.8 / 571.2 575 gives 1.08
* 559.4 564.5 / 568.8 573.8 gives 1.05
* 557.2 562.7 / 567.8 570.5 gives 1.05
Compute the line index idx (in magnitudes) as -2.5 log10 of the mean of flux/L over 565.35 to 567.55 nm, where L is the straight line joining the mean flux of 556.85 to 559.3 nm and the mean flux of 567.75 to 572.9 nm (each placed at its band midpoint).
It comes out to 0.02 mag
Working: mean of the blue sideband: 6.72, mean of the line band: 6.53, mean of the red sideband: 6.63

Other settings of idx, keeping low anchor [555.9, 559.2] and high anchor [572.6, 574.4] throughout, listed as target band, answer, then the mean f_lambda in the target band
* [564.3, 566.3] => 0.038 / 6.58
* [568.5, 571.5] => 0.044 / 6.61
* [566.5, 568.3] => 0.021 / 6.72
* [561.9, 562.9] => 0.050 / 6.46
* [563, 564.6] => 0.037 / 6.56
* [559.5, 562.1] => 0.013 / 6.66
